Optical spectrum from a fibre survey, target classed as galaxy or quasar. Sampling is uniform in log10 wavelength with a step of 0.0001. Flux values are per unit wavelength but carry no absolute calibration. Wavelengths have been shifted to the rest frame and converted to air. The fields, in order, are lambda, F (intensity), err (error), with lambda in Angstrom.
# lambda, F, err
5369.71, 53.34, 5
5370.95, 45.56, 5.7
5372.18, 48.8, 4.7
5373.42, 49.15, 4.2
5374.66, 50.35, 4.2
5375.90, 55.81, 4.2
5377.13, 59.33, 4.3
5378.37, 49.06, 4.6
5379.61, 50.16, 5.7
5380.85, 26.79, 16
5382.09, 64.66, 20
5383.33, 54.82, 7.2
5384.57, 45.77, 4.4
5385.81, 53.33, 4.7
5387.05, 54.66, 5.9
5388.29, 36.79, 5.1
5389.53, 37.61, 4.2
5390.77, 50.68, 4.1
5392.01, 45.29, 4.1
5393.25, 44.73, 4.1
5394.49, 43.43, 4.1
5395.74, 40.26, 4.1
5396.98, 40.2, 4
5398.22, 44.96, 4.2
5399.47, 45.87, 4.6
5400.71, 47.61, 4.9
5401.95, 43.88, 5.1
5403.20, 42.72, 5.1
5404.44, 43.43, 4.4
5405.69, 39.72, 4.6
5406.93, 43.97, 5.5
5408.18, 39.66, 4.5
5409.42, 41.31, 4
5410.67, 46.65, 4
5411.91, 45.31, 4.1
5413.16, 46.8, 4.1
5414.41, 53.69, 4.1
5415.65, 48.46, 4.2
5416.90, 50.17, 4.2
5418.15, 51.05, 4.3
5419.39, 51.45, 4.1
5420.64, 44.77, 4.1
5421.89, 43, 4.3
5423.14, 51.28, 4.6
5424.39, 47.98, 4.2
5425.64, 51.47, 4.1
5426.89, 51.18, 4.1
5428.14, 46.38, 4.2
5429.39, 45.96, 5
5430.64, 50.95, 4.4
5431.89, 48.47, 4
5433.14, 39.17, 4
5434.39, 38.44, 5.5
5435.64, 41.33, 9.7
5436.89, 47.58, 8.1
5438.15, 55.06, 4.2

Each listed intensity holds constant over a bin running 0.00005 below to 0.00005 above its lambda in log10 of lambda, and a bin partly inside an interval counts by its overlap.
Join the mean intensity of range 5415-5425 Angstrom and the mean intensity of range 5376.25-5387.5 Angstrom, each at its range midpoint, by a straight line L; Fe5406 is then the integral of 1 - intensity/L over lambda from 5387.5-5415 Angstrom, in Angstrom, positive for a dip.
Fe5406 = 3.2 Angstrom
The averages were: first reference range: 51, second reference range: 48.6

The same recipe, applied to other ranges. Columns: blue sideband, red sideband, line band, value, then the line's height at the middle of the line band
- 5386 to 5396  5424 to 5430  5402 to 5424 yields 0.50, 47.1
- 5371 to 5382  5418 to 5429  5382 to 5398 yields 0.86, 49.1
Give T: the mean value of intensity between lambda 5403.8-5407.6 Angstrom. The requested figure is 42.3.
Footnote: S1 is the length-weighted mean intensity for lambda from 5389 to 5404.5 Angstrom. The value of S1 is 44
